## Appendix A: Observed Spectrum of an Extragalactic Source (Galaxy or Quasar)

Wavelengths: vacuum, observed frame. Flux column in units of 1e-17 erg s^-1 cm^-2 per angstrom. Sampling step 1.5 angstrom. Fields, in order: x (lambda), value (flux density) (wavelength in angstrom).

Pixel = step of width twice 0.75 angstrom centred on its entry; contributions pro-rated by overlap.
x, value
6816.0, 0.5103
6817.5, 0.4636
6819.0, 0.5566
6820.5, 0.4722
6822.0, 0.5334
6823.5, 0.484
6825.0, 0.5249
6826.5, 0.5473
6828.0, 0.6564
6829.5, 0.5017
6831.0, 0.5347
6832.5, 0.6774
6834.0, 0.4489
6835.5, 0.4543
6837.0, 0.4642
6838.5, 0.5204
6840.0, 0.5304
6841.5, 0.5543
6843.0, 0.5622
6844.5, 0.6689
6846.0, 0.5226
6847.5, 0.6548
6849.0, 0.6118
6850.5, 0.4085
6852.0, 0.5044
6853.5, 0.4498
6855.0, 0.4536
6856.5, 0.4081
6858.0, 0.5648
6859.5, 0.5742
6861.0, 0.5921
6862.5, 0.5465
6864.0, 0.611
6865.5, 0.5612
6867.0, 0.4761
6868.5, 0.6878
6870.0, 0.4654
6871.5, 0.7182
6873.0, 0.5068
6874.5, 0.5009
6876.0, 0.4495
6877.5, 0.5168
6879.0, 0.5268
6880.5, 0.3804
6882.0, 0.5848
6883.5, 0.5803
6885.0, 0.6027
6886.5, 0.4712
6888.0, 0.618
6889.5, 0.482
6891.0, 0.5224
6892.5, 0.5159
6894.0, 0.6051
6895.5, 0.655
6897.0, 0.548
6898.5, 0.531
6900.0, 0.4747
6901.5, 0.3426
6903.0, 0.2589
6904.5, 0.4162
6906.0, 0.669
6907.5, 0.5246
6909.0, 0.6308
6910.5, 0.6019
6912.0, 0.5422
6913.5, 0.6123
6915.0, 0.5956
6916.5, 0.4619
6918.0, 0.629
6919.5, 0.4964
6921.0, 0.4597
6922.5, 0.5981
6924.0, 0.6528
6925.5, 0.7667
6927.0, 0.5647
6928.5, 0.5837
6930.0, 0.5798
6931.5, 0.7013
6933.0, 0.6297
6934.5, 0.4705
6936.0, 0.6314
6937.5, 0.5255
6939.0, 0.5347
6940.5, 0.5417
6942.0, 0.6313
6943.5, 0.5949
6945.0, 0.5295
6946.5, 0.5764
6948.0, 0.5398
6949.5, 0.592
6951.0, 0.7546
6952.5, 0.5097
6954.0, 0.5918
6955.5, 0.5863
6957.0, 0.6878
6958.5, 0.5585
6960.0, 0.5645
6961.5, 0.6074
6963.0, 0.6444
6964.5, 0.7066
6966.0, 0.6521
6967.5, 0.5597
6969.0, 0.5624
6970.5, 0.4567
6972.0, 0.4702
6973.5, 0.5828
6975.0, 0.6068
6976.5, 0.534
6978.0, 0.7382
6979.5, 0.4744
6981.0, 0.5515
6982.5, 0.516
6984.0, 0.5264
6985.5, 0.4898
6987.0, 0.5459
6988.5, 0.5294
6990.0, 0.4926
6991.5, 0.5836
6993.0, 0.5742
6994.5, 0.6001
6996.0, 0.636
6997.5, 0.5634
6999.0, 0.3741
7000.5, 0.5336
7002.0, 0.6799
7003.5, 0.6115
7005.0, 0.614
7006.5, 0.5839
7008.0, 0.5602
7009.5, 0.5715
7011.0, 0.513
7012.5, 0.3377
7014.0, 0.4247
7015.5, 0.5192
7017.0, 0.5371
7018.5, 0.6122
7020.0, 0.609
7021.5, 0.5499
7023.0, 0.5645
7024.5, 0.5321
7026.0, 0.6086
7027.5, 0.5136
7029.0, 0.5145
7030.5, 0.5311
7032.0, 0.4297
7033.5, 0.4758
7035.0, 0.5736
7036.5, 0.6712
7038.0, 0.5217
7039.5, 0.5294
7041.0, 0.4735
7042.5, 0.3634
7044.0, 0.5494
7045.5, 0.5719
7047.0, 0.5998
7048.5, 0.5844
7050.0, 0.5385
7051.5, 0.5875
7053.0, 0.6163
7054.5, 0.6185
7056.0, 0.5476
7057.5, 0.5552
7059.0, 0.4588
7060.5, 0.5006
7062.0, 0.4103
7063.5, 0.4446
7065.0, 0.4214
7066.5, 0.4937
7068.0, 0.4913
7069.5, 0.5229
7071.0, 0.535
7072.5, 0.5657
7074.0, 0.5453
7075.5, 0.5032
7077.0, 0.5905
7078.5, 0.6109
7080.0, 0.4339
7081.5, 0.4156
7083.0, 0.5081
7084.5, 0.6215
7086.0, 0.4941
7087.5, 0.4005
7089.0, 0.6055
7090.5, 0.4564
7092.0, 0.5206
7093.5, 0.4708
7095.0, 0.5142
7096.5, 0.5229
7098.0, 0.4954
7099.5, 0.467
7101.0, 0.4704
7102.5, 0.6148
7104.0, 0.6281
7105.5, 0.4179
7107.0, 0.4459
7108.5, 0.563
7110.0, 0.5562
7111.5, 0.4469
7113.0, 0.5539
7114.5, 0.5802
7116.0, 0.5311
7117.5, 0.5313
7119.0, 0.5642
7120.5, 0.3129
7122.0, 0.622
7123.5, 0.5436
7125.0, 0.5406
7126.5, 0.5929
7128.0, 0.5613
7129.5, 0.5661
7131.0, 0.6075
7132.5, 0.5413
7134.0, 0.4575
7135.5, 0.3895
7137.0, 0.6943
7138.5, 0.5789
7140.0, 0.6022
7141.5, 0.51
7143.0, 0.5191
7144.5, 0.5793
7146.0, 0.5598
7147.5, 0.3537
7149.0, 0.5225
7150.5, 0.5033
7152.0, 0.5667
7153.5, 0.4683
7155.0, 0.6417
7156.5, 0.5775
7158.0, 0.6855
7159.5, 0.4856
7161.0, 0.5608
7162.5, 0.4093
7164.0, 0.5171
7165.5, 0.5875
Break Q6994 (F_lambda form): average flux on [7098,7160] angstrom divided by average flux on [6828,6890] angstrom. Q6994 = 1.0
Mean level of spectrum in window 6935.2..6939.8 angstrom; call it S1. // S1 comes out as 0.563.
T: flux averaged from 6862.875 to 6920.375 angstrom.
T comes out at 0.536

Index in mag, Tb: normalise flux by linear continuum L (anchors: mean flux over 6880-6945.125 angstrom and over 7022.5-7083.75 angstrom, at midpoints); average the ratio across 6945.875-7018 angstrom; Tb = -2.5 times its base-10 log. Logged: -0.046 mag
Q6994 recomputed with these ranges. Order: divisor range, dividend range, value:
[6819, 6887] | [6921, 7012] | 1.08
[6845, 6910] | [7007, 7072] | 0.99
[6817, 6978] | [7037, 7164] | 0.95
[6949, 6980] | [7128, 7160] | 0.92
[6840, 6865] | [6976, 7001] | 1.00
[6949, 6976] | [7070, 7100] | 0.87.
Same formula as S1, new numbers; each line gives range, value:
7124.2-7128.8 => 0.565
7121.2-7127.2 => 0.572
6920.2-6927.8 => 0.608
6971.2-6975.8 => 0.552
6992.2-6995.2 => 0.587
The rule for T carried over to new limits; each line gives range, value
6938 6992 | 0.573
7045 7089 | 0.525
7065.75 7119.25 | 0.519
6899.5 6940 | 0.554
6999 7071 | 0.532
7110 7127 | 0.529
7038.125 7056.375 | 0.547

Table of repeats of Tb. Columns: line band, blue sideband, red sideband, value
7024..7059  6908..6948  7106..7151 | 0.021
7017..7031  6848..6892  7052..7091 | -0.081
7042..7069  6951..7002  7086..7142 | 0.047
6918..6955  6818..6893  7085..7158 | -0.104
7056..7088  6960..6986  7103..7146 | 0.095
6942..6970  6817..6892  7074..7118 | -0.142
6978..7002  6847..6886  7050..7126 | -0.037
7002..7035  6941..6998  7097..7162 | 0.051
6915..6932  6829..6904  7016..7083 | -0.118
